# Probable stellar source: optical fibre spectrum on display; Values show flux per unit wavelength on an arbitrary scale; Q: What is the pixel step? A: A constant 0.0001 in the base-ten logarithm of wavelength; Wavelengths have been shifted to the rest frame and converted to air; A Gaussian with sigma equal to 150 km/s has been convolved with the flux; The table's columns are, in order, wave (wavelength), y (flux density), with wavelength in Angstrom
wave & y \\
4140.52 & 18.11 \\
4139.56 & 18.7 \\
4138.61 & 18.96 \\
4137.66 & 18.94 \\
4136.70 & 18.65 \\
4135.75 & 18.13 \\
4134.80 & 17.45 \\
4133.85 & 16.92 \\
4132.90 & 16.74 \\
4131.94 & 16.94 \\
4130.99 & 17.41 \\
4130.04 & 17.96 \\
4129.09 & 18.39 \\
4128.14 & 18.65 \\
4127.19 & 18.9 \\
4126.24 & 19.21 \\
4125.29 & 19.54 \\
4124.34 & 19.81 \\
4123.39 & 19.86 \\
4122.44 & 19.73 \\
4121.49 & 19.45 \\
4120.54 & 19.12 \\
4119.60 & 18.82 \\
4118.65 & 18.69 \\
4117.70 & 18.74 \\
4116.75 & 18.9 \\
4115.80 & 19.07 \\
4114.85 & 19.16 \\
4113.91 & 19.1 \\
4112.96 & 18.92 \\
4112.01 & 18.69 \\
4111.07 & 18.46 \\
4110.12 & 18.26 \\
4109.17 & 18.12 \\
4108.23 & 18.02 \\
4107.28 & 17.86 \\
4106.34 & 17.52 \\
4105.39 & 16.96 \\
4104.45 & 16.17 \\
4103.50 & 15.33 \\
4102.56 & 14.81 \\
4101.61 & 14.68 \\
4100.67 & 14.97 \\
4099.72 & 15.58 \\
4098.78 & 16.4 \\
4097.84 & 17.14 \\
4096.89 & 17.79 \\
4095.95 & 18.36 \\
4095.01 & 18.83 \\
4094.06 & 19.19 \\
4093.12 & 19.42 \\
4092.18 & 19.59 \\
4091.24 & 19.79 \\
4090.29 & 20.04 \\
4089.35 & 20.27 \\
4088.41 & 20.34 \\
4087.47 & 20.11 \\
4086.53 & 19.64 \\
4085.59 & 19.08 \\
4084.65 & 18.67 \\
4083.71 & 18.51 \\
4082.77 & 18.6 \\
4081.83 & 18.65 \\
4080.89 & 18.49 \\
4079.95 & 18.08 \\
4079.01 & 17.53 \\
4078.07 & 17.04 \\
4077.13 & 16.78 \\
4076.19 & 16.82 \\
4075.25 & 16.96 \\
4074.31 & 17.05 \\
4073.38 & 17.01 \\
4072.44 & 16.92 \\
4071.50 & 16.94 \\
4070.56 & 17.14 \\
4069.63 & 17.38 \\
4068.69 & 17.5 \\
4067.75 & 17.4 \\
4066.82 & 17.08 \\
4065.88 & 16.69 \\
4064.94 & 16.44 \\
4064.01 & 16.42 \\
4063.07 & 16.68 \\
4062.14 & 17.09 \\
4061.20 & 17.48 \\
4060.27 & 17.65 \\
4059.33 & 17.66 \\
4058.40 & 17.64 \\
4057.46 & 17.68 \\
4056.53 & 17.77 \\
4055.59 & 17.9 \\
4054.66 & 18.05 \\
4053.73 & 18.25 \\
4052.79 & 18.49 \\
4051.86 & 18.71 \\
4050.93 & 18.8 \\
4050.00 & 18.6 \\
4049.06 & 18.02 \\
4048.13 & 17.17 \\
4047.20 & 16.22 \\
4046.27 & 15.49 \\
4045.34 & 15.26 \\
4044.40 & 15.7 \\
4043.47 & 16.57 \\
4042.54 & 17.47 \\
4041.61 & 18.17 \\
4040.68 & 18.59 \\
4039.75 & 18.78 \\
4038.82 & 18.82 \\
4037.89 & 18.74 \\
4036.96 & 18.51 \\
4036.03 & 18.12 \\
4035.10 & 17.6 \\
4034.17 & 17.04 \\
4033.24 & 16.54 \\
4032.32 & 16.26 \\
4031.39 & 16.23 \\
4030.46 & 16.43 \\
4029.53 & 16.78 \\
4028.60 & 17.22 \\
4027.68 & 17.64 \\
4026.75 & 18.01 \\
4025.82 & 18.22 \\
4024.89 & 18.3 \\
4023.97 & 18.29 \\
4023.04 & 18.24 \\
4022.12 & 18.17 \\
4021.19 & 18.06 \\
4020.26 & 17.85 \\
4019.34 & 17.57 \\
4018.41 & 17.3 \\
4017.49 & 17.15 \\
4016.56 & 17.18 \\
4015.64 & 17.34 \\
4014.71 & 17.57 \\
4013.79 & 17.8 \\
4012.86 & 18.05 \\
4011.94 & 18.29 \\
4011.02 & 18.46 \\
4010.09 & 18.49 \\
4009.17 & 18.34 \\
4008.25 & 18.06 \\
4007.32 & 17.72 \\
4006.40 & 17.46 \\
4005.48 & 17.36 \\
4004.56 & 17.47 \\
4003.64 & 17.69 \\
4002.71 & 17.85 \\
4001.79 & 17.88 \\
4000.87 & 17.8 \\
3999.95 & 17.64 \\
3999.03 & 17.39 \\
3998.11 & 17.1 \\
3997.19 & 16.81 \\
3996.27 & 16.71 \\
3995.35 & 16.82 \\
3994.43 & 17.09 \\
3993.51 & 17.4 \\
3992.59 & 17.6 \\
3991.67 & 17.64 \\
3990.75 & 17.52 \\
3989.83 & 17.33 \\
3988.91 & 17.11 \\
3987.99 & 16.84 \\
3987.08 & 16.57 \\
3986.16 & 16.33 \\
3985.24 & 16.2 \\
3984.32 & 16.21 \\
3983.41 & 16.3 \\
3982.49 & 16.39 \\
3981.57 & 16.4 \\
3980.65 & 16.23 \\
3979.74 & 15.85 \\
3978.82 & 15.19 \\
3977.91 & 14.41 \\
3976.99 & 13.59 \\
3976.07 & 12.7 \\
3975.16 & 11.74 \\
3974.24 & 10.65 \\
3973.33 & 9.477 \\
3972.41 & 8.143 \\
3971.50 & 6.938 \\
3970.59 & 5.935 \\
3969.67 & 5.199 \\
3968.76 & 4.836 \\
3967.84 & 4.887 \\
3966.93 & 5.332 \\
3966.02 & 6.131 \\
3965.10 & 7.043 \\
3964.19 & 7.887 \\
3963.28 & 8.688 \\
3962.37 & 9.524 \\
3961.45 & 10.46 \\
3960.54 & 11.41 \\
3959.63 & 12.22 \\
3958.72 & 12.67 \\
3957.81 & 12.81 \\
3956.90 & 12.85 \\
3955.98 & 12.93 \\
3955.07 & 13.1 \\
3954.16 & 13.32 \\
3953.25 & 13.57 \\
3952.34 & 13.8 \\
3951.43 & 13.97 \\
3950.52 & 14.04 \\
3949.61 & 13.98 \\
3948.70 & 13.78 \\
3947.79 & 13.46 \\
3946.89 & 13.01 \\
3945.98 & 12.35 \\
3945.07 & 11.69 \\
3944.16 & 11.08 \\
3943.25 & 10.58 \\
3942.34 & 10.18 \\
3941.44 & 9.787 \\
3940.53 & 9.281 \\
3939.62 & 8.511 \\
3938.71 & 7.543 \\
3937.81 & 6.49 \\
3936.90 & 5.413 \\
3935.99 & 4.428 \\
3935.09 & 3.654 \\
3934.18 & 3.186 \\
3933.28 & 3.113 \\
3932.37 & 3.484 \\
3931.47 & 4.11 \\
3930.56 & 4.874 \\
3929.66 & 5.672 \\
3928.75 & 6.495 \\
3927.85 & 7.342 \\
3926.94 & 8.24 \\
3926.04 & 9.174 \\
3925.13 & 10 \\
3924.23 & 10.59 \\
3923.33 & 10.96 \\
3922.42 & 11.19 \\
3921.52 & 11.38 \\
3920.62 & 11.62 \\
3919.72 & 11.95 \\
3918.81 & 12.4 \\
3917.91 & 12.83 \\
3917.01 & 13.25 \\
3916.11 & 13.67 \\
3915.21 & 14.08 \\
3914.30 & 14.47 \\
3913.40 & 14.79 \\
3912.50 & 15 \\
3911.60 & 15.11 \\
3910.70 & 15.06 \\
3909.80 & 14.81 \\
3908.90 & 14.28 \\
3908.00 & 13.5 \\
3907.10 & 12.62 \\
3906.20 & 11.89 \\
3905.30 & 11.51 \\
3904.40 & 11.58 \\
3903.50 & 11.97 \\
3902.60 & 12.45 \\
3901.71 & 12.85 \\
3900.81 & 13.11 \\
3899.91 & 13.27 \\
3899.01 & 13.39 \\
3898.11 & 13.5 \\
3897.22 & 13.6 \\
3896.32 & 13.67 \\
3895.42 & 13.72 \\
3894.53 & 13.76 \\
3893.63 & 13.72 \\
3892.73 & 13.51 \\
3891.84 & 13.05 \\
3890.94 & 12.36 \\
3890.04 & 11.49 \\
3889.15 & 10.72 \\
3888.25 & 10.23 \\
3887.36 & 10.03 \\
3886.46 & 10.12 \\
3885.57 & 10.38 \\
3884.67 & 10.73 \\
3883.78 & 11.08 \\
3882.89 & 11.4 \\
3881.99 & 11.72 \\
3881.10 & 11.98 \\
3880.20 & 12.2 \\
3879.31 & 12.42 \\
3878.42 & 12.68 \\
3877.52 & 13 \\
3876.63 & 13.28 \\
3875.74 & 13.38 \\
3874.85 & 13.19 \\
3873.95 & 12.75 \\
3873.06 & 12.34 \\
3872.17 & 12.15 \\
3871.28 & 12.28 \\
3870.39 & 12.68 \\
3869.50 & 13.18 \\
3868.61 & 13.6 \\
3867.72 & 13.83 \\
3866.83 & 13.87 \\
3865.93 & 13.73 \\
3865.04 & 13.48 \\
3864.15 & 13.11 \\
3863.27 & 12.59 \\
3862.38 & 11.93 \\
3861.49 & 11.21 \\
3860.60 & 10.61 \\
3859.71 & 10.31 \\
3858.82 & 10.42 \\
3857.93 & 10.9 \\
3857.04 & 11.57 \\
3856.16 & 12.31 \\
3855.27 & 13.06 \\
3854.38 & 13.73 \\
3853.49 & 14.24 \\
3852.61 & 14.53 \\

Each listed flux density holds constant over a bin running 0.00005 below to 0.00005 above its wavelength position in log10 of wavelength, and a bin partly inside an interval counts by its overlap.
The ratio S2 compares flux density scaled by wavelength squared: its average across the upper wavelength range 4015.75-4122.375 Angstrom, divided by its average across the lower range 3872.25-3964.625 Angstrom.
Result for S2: 1.69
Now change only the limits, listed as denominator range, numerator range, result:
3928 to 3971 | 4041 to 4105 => 2.05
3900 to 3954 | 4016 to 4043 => 1.73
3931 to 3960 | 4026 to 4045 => 1.80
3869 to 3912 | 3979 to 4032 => 1.46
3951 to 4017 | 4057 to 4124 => 1.32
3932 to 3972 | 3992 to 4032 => 1.92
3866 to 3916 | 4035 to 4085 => 1.49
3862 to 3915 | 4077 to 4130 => 1.60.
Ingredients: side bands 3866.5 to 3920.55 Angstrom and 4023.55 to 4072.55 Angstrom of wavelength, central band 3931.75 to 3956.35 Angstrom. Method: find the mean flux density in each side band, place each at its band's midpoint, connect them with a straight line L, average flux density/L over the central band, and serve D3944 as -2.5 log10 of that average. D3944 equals 0.40 mag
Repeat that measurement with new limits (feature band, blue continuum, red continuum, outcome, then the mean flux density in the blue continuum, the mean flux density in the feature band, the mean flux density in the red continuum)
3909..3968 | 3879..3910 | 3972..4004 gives 0.32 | 12.3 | 10.4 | 15.9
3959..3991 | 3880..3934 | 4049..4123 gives 0.18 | 11.5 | 11.9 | 17.9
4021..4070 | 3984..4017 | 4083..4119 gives 0.02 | 17.4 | 17.5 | 18.2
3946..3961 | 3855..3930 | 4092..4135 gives 0.05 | 12.2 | 13.2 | 18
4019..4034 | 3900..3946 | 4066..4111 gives -0.17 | 10.3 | 17.5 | 17.8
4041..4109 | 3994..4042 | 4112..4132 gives 0.05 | 17.7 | 17.6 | 18.9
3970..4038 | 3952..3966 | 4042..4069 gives -0.17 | 11.3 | 16.5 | 17.3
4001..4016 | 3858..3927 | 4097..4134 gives -0.17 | 12.5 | 17.9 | 17.9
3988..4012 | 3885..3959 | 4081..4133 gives -0.23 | 11.3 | 17.6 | 18.4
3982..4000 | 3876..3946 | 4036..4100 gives -0.17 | 11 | 16.9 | 17.9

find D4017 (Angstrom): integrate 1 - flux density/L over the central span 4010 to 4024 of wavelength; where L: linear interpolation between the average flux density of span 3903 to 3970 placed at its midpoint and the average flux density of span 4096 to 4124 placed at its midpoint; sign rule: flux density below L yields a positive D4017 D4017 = -4.0 Angstrom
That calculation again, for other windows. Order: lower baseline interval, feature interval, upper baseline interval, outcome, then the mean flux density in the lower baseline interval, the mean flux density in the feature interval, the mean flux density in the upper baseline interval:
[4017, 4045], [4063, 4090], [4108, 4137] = 0.4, 17.6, 17.8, 18.6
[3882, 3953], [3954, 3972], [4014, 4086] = 5.6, 11.1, 9.14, 17.5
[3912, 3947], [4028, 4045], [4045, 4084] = -1.8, 9.4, 17.4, 17.4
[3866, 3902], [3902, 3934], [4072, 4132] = 5.7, 12.5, 11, 18.2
